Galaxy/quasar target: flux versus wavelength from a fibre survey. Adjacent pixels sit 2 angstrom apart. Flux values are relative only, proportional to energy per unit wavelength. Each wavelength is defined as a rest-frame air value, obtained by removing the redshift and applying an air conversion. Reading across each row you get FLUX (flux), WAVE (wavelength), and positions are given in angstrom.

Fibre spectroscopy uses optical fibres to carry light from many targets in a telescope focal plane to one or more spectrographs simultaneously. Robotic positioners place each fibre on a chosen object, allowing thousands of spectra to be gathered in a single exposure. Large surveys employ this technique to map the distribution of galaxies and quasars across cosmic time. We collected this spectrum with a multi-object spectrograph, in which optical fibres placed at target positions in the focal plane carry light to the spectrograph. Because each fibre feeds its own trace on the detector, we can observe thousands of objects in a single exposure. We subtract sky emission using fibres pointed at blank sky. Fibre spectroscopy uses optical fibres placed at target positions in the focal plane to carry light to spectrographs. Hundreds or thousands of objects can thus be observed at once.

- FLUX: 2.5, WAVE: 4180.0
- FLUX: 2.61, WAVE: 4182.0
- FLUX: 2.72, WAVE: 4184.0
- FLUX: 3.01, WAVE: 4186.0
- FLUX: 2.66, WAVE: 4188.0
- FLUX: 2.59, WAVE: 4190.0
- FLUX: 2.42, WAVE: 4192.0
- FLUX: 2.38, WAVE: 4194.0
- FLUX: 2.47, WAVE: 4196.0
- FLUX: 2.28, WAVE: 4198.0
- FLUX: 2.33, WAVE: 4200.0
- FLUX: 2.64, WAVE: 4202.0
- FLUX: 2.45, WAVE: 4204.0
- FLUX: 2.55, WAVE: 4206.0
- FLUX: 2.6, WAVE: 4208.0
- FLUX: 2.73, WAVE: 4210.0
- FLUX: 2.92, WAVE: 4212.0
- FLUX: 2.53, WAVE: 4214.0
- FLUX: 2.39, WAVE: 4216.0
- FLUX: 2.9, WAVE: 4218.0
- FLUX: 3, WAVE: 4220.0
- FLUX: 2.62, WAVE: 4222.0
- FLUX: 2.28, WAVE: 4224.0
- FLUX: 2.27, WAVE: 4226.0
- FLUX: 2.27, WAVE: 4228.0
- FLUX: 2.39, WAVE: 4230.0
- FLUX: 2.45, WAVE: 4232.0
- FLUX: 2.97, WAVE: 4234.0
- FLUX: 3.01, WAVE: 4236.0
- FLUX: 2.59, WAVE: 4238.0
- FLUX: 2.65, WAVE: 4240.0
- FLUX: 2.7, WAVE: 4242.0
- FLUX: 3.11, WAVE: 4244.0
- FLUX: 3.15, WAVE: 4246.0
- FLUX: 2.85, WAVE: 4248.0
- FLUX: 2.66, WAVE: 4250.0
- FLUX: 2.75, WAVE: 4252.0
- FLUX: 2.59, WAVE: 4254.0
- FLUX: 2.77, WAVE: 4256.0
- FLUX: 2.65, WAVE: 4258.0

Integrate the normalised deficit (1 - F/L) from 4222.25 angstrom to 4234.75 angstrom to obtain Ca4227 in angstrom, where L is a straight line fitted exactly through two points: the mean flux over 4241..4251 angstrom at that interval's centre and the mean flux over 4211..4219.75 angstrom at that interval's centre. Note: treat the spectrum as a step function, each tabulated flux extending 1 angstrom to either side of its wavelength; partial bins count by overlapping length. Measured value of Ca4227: 1.6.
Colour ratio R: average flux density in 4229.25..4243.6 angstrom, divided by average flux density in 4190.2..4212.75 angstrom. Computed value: 1.07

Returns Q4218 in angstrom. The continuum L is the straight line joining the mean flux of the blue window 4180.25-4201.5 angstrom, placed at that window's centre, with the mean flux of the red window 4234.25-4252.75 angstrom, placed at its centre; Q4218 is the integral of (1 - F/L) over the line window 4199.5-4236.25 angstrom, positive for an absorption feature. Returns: 1.43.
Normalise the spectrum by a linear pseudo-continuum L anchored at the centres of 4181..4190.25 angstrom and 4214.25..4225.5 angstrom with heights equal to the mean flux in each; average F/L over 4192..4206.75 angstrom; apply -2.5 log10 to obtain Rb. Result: 0.10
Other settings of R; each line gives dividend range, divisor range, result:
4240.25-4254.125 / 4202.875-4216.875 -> 1.09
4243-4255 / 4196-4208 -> 1.16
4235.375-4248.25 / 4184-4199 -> 1.12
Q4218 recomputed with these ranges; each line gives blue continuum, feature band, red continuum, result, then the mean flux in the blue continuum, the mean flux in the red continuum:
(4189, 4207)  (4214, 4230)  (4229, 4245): 0.62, 2.46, 2.73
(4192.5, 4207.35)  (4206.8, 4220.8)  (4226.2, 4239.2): -1.17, 2.45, 2.59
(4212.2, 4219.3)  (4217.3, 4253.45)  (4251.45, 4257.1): -0.25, 2.66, 2.7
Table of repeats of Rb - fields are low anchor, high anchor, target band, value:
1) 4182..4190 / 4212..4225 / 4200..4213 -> 0.02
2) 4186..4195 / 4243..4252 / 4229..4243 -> 0.07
